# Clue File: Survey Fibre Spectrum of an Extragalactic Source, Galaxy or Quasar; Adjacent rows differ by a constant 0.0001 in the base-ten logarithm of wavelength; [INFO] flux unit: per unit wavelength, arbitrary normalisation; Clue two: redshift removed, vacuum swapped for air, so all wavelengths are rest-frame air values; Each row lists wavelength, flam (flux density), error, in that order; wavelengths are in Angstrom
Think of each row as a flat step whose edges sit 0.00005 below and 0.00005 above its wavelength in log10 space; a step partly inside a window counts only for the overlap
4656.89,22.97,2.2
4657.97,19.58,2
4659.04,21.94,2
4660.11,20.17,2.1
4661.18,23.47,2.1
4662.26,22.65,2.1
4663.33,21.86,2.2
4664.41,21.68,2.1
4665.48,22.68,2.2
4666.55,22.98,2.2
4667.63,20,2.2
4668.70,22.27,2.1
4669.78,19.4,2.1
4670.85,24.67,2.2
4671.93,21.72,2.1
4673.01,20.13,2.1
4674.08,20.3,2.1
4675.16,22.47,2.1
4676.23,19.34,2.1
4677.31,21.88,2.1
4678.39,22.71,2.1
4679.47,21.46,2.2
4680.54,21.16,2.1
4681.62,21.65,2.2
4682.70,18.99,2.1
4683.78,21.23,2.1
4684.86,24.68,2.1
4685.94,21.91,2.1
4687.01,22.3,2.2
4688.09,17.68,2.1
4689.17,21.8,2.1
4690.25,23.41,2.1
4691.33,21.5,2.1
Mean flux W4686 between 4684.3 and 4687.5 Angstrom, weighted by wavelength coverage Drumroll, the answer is 23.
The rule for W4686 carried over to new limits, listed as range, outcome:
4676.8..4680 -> 22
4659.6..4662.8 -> 22.1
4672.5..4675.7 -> 21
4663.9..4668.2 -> 21.9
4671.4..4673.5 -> 20.9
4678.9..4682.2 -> 21.4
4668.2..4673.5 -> 21.6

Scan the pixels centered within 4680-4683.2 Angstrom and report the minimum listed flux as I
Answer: 18.99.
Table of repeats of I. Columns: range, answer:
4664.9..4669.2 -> 20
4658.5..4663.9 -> 20.17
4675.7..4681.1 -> 19.34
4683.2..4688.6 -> 17.68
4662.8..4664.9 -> 21.68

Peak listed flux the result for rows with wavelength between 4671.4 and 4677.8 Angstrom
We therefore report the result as 22.47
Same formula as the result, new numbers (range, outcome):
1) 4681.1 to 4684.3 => 21.65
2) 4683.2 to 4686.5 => 24.68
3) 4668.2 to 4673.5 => 24.67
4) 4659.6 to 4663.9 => 23.47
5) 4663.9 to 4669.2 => 22.98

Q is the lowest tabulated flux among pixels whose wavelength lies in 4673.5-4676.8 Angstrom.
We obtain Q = 19.34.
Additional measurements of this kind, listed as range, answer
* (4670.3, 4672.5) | 21.72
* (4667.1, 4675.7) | 19.4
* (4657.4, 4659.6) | 19.58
